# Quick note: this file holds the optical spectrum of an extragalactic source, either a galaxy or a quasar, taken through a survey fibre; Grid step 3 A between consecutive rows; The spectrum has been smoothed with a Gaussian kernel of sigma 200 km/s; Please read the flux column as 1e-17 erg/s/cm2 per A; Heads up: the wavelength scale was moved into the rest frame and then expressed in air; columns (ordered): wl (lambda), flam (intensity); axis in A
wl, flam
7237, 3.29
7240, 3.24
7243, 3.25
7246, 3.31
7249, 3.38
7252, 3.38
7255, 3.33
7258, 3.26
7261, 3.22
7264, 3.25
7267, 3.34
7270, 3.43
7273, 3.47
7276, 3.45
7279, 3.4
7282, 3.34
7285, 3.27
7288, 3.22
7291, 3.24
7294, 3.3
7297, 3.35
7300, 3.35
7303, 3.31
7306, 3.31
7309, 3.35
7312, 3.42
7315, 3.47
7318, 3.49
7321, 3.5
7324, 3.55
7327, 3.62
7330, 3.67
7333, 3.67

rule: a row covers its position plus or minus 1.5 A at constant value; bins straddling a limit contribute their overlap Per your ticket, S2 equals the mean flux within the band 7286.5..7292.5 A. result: 3.23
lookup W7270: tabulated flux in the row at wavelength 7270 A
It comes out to 3.43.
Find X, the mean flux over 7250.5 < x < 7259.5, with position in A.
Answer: 3.32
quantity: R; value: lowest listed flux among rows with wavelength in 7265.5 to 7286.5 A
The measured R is 3.27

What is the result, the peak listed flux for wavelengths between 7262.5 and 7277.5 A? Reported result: 3.47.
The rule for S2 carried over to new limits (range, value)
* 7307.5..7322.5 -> 3.45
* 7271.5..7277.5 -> 3.46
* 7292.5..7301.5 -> 3.33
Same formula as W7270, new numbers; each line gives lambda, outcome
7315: 3.47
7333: 3.67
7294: 3.3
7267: 3.34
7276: 3.45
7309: 3.35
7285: 3.27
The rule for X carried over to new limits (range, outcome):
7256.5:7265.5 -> 3.24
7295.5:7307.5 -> 3.33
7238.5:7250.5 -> 3.29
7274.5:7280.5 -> 3.43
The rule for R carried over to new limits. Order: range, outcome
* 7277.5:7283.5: 3.34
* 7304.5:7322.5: 3.31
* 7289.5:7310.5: 3.24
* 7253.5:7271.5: 3.22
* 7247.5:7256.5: 3.33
